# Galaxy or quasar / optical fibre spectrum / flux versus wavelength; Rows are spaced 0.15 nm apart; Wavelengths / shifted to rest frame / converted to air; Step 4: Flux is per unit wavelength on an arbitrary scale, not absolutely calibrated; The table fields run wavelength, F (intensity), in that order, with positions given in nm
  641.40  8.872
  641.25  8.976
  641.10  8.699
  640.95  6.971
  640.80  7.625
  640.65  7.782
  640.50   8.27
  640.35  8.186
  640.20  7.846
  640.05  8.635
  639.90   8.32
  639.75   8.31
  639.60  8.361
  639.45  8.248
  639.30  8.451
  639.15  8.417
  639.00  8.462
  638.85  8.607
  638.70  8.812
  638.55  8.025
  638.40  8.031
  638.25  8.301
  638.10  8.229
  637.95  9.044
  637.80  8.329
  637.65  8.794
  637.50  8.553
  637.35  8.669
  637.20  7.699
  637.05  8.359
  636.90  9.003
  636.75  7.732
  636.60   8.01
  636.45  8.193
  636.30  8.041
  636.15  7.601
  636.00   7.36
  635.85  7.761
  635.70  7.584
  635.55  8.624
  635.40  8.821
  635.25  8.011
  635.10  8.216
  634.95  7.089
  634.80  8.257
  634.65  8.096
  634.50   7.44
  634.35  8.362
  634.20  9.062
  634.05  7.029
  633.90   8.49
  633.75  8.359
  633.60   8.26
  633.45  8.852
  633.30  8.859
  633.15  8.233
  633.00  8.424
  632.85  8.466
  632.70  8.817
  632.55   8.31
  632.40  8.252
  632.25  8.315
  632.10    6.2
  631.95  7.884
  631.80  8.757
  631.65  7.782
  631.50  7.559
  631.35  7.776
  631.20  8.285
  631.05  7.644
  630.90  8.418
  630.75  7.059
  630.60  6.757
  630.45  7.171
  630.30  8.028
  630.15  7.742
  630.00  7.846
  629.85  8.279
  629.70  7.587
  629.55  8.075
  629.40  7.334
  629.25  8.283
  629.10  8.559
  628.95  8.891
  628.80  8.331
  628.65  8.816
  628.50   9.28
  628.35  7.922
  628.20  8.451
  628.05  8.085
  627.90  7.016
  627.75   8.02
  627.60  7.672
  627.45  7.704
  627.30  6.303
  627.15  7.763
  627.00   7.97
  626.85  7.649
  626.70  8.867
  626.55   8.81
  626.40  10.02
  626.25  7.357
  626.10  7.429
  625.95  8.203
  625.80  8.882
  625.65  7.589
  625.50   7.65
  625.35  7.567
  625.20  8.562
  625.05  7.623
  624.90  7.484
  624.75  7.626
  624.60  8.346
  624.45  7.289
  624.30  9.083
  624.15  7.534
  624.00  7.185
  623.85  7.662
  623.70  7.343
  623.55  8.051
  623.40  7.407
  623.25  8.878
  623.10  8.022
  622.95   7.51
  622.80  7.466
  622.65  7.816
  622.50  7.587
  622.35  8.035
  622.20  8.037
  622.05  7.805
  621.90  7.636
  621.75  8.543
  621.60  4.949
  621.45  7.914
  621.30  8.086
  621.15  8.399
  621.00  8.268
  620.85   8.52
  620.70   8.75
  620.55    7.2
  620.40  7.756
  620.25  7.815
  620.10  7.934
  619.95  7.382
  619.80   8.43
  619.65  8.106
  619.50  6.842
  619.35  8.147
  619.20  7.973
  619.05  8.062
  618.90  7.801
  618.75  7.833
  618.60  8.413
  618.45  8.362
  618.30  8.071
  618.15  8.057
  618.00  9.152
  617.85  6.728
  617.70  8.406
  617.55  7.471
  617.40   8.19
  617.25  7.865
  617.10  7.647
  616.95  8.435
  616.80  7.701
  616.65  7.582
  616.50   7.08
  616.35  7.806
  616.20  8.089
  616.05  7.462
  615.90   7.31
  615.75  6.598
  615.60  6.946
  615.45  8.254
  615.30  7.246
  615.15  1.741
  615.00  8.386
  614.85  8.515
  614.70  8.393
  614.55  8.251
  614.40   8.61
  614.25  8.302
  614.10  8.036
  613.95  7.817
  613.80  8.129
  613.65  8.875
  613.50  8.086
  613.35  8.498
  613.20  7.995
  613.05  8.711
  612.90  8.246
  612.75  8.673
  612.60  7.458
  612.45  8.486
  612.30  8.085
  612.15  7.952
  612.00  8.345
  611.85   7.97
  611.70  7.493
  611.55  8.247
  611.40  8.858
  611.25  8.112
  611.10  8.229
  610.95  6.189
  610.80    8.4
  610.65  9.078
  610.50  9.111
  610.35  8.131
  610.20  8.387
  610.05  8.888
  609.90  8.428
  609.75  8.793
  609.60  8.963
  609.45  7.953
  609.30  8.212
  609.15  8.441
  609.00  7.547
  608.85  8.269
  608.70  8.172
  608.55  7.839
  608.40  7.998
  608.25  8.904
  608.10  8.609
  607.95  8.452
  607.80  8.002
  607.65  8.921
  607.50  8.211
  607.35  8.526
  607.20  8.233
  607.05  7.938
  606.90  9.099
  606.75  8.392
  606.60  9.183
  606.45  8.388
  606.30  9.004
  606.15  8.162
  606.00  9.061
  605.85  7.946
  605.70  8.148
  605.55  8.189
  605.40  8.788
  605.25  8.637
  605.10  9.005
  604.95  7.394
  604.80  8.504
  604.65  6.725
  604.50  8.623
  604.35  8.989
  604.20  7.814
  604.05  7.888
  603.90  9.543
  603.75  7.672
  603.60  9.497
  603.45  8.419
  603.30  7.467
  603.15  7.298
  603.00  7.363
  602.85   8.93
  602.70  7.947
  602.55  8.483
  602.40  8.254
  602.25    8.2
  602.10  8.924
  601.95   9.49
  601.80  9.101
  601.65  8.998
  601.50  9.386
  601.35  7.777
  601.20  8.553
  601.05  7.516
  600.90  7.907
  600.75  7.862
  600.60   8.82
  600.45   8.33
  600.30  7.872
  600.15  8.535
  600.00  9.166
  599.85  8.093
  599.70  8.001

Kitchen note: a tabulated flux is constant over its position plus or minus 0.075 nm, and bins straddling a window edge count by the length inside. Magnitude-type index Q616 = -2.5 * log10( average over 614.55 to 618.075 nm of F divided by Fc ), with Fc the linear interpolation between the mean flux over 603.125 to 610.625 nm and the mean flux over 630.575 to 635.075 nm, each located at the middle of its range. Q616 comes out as 0.100 mag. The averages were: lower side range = 8.39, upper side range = 8.05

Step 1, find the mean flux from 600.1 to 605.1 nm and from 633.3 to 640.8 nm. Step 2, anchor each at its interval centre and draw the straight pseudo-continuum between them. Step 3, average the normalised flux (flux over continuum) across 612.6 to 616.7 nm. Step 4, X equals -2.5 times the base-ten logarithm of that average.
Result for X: 0.07 mag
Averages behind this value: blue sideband 8.31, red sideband 8.22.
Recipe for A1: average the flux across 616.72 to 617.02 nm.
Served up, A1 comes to 8.05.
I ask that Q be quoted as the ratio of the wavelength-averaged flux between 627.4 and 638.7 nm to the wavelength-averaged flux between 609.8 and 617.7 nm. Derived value 1.02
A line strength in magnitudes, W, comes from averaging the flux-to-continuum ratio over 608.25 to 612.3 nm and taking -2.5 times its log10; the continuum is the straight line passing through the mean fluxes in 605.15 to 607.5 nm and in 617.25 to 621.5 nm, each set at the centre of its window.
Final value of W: 0.01 mag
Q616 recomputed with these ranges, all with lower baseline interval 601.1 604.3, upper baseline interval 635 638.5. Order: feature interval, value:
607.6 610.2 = 0.002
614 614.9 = 0.002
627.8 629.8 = 0.007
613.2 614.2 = 0.017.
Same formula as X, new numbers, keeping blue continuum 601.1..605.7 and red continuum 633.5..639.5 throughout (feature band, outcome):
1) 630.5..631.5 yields 0.083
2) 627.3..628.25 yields 0.078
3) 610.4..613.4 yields 0.018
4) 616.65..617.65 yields 0.059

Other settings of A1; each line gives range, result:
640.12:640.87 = 7.95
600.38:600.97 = 8.23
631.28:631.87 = 7.96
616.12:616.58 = 7.66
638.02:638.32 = 8.28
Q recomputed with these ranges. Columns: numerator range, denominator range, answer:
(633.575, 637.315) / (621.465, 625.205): 1.04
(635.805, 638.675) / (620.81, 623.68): 1.05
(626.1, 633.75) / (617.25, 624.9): 1.02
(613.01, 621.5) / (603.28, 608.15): 0.93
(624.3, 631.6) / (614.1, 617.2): 1.06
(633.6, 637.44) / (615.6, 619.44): 1.03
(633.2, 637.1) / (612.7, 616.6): 1.05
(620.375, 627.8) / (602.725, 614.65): 0.95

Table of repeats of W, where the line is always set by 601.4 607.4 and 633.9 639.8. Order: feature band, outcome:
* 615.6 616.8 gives 0.13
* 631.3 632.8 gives 0.04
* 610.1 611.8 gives 0.02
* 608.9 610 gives 0.01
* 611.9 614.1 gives 0.02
